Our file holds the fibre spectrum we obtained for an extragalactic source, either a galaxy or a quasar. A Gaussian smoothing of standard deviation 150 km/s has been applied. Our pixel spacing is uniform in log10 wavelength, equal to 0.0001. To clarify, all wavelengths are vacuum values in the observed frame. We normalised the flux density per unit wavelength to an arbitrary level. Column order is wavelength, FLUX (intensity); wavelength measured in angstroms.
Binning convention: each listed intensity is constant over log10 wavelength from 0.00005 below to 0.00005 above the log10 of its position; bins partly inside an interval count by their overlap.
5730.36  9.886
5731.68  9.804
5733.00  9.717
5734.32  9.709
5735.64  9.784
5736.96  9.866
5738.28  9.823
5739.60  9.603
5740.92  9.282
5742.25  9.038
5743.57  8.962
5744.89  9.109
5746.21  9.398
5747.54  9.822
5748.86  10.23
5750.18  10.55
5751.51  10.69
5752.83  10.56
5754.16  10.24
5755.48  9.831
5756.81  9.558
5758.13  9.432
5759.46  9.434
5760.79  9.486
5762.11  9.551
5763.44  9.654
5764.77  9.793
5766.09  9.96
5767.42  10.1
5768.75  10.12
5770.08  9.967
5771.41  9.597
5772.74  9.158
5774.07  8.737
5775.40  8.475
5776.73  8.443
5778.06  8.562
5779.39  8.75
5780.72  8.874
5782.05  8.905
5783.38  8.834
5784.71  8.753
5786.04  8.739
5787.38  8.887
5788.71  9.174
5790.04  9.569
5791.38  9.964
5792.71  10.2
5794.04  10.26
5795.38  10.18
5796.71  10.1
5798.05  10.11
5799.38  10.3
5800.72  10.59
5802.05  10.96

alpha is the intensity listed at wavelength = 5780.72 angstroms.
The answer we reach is 8.874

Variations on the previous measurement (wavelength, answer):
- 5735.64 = 9.784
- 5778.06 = 8.562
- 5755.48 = 9.831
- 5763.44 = 9.654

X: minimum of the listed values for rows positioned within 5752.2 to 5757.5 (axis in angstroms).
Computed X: 9.558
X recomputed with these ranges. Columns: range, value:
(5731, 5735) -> 9.709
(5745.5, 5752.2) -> 9.398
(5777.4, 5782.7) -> 8.562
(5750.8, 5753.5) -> 10.56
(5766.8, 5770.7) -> 9.967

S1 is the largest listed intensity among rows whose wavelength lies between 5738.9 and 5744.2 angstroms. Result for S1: 9.603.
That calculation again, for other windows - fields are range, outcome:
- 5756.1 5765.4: 9.793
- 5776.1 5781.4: 8.874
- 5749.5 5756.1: 10.69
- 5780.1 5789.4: 9.174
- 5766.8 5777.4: 10.12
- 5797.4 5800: 10.3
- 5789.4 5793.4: 10.2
